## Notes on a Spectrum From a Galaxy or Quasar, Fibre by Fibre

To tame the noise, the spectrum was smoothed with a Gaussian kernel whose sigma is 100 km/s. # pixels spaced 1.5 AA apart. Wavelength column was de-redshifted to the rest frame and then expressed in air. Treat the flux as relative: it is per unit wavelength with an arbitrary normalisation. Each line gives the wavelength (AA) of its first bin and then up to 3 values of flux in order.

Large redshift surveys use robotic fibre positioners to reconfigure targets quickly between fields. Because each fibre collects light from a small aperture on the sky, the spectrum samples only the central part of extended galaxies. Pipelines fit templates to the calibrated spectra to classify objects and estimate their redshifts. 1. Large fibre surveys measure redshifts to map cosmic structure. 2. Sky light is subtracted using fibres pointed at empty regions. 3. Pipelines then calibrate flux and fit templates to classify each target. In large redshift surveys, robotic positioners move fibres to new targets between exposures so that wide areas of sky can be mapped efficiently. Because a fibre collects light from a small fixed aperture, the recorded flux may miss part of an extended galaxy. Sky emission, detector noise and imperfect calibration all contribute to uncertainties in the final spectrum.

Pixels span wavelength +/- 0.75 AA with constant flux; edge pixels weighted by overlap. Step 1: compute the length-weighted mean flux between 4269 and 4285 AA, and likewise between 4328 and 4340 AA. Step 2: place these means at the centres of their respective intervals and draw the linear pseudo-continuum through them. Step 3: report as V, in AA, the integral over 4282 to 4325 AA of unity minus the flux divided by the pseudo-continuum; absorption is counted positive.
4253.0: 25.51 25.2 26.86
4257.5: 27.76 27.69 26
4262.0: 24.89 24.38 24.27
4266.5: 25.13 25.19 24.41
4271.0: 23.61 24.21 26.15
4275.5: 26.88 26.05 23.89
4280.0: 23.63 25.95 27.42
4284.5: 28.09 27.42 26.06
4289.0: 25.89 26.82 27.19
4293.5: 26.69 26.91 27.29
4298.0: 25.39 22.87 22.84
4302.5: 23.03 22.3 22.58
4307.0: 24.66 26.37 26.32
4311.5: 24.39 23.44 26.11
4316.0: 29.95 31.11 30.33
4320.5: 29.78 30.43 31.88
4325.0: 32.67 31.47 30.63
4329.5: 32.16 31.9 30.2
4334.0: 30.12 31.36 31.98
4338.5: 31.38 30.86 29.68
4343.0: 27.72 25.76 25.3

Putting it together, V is 2.25 AA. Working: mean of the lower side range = 25.5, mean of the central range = 26.7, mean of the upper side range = 31.2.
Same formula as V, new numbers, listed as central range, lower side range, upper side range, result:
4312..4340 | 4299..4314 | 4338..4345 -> -3.7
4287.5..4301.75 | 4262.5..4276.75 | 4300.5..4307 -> -1.4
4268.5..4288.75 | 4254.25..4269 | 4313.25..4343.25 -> 1.0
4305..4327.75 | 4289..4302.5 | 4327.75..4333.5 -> 0.6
